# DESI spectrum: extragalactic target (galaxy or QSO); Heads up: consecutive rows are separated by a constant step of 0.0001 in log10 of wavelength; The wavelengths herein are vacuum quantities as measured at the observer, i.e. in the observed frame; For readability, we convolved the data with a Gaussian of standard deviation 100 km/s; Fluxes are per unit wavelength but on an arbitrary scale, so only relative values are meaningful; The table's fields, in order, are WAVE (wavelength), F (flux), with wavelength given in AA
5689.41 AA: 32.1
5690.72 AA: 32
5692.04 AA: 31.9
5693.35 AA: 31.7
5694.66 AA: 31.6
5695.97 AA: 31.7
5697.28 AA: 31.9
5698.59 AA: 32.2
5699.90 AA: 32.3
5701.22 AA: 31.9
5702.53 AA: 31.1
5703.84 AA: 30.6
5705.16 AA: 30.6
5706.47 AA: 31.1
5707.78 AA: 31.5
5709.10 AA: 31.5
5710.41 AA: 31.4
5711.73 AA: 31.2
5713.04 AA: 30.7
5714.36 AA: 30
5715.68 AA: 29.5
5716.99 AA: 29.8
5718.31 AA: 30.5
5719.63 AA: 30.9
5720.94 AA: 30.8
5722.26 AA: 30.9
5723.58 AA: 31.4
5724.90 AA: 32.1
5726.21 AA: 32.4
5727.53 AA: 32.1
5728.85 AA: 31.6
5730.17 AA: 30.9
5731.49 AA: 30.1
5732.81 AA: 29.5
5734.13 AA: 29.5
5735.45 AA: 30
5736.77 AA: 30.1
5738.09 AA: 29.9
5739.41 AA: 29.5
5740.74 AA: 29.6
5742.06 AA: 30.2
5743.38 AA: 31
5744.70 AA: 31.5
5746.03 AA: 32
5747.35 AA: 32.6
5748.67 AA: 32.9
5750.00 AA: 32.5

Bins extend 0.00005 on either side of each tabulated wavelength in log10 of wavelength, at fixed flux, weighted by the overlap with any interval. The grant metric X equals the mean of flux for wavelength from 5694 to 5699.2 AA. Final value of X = 31.9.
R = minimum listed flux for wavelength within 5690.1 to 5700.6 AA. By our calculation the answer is 31.6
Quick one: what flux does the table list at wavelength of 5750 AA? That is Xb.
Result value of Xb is 32.5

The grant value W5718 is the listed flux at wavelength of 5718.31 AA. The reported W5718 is 30.5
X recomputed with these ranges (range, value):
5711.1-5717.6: 30.3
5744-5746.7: 31.7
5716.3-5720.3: 30.4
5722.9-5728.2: 32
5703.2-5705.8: 30.5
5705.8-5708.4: 31.4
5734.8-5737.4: 30.1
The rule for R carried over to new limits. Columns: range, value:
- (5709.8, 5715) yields 30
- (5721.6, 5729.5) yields 30.9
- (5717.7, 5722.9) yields 30.5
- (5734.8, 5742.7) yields 29.5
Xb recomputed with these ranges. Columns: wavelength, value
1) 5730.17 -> 30.9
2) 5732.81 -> 29.5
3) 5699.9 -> 32.3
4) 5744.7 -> 31.5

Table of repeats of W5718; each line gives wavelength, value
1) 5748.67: 32.9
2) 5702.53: 31.1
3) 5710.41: 31.4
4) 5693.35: 31.7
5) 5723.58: 31.4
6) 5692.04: 31.9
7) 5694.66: 31.6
